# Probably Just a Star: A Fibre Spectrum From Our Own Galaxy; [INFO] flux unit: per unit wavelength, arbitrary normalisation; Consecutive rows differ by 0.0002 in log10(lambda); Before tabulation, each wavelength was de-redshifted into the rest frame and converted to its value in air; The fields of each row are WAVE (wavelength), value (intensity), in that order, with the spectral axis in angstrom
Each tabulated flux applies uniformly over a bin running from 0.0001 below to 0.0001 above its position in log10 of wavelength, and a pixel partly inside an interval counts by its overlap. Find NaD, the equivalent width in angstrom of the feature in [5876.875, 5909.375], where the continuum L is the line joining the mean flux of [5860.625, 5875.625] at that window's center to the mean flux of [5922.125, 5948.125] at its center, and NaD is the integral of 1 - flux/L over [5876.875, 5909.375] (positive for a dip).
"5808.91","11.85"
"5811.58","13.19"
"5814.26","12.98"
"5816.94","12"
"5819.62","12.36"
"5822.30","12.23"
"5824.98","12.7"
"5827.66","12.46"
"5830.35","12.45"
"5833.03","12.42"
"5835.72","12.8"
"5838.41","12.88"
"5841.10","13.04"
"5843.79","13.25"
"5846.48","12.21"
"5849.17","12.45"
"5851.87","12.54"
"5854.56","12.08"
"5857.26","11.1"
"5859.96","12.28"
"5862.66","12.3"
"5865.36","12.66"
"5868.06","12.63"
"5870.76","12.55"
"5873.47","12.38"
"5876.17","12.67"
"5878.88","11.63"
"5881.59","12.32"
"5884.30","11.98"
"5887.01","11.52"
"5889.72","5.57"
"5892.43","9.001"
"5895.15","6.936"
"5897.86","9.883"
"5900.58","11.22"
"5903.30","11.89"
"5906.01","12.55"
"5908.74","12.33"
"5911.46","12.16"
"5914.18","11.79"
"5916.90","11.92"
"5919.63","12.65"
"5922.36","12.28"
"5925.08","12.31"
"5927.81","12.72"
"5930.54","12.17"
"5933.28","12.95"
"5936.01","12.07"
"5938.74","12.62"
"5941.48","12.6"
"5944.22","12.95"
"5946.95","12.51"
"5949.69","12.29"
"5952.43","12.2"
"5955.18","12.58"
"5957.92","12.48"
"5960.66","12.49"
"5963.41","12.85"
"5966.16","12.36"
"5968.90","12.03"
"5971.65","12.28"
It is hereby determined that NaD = 5.05 angstrom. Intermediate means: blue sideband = 12.5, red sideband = 12.5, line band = 10.6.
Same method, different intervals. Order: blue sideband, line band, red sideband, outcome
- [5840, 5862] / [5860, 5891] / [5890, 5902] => -3.45 angstrom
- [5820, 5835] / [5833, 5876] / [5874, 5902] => -3.66 angstrom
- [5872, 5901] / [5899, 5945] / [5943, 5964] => -2.95 angstrom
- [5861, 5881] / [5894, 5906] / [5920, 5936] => 2.03 angstrom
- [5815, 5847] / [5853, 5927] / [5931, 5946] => 6.35 angstrom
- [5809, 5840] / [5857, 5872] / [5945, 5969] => 0.23 angstrom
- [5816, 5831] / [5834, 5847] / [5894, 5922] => -0.73 angstrom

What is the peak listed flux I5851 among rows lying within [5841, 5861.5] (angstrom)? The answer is 13.25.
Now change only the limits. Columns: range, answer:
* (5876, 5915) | 12.67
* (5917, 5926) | 12.65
